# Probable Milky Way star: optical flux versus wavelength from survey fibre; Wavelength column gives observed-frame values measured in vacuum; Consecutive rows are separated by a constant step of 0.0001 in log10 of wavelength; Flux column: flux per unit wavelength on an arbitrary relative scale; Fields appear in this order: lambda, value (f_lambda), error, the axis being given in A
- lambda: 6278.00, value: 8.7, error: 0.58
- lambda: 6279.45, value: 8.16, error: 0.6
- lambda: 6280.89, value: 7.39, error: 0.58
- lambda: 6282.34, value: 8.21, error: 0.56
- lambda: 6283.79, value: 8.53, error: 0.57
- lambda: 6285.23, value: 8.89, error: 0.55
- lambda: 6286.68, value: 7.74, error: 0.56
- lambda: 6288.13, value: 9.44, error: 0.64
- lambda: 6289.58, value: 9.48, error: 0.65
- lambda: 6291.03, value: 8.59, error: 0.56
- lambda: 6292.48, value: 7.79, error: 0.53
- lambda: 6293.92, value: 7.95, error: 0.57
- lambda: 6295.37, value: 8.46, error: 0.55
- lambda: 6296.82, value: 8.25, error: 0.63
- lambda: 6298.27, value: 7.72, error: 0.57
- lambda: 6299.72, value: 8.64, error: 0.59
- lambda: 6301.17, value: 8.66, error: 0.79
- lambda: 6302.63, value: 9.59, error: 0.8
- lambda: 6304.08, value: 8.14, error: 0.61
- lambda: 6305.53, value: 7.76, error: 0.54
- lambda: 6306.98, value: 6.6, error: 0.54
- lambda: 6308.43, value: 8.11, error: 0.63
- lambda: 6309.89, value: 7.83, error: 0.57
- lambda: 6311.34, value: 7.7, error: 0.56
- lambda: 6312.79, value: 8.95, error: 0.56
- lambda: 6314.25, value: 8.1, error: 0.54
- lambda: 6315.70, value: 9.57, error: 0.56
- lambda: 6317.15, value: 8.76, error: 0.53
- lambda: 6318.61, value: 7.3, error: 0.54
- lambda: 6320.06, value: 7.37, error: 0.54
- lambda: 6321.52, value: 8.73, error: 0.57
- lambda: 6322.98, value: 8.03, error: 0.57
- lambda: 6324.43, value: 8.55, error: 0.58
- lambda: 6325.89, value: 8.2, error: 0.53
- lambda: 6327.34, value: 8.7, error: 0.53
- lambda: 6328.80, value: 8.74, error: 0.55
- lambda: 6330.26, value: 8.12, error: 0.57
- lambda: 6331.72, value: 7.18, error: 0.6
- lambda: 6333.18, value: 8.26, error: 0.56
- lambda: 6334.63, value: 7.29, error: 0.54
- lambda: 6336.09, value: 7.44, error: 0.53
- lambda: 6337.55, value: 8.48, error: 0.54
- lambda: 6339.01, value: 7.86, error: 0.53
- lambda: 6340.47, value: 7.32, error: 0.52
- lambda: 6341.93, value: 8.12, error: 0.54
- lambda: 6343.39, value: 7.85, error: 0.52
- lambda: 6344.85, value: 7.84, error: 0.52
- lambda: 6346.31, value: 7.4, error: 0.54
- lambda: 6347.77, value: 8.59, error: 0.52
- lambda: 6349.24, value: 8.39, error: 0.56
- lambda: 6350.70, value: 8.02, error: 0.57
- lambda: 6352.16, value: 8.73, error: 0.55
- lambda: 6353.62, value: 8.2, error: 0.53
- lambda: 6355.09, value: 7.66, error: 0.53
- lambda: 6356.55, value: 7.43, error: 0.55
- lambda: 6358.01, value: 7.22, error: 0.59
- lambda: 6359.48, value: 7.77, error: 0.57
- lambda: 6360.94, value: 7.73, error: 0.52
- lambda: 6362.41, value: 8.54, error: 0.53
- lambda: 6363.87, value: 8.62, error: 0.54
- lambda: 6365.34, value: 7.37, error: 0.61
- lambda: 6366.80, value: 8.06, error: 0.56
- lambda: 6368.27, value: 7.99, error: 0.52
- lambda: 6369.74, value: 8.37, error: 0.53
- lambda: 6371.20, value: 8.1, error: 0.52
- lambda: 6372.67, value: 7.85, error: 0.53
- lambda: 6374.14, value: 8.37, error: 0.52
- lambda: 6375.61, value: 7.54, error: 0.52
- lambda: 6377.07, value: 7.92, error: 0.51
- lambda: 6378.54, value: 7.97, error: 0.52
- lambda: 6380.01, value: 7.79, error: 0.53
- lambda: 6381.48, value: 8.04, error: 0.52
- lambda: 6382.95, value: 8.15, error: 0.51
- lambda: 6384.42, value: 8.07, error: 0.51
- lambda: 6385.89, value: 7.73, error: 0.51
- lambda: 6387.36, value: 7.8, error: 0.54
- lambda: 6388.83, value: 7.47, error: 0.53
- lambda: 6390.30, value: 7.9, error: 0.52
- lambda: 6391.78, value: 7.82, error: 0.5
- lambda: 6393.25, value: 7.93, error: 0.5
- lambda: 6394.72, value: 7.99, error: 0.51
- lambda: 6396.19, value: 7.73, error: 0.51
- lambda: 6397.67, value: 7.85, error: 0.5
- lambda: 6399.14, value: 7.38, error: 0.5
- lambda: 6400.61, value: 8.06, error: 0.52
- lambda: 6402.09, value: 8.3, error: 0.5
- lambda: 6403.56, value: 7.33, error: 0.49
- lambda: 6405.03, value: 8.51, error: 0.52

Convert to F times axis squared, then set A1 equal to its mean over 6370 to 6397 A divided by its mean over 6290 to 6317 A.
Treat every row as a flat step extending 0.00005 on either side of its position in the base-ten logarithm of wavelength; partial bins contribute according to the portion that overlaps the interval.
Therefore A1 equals 1.0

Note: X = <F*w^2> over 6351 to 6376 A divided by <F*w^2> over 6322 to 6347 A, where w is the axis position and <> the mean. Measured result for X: 1.0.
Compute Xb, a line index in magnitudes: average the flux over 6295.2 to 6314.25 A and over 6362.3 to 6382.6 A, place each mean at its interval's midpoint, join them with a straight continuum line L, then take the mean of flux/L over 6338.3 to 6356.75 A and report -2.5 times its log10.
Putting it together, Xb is 0.01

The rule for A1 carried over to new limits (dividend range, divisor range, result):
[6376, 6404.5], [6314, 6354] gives 0.99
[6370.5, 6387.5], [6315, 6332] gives 0.97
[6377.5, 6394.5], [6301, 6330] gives 0.98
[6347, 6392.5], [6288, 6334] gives 0.98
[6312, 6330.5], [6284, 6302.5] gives 1.00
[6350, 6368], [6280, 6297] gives 0.97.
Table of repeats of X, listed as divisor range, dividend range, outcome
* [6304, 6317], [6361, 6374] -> 1.02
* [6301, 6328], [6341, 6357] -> 0.98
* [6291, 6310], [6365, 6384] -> 1.00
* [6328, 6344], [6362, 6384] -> 1.03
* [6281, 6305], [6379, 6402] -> 0.96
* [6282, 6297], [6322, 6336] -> 0.96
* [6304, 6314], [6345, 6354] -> 1.06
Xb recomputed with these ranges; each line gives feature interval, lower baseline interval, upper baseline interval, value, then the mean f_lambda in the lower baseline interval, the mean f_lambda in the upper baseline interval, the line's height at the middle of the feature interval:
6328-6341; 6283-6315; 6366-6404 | 0.04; 8.31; 7.91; 8.15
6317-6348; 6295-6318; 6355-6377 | 0.02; 8.29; 7.92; 8.13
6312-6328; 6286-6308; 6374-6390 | -0.02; 8.32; 7.88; 8.2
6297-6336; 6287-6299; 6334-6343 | -0.01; 8.44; 7.76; 8.09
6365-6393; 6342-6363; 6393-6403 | 0.00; 7.96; 7.88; 7.91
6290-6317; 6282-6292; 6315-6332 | 0.03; 8.69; 8.3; 8.51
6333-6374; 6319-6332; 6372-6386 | 0.02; 8.19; 7.95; 8.07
